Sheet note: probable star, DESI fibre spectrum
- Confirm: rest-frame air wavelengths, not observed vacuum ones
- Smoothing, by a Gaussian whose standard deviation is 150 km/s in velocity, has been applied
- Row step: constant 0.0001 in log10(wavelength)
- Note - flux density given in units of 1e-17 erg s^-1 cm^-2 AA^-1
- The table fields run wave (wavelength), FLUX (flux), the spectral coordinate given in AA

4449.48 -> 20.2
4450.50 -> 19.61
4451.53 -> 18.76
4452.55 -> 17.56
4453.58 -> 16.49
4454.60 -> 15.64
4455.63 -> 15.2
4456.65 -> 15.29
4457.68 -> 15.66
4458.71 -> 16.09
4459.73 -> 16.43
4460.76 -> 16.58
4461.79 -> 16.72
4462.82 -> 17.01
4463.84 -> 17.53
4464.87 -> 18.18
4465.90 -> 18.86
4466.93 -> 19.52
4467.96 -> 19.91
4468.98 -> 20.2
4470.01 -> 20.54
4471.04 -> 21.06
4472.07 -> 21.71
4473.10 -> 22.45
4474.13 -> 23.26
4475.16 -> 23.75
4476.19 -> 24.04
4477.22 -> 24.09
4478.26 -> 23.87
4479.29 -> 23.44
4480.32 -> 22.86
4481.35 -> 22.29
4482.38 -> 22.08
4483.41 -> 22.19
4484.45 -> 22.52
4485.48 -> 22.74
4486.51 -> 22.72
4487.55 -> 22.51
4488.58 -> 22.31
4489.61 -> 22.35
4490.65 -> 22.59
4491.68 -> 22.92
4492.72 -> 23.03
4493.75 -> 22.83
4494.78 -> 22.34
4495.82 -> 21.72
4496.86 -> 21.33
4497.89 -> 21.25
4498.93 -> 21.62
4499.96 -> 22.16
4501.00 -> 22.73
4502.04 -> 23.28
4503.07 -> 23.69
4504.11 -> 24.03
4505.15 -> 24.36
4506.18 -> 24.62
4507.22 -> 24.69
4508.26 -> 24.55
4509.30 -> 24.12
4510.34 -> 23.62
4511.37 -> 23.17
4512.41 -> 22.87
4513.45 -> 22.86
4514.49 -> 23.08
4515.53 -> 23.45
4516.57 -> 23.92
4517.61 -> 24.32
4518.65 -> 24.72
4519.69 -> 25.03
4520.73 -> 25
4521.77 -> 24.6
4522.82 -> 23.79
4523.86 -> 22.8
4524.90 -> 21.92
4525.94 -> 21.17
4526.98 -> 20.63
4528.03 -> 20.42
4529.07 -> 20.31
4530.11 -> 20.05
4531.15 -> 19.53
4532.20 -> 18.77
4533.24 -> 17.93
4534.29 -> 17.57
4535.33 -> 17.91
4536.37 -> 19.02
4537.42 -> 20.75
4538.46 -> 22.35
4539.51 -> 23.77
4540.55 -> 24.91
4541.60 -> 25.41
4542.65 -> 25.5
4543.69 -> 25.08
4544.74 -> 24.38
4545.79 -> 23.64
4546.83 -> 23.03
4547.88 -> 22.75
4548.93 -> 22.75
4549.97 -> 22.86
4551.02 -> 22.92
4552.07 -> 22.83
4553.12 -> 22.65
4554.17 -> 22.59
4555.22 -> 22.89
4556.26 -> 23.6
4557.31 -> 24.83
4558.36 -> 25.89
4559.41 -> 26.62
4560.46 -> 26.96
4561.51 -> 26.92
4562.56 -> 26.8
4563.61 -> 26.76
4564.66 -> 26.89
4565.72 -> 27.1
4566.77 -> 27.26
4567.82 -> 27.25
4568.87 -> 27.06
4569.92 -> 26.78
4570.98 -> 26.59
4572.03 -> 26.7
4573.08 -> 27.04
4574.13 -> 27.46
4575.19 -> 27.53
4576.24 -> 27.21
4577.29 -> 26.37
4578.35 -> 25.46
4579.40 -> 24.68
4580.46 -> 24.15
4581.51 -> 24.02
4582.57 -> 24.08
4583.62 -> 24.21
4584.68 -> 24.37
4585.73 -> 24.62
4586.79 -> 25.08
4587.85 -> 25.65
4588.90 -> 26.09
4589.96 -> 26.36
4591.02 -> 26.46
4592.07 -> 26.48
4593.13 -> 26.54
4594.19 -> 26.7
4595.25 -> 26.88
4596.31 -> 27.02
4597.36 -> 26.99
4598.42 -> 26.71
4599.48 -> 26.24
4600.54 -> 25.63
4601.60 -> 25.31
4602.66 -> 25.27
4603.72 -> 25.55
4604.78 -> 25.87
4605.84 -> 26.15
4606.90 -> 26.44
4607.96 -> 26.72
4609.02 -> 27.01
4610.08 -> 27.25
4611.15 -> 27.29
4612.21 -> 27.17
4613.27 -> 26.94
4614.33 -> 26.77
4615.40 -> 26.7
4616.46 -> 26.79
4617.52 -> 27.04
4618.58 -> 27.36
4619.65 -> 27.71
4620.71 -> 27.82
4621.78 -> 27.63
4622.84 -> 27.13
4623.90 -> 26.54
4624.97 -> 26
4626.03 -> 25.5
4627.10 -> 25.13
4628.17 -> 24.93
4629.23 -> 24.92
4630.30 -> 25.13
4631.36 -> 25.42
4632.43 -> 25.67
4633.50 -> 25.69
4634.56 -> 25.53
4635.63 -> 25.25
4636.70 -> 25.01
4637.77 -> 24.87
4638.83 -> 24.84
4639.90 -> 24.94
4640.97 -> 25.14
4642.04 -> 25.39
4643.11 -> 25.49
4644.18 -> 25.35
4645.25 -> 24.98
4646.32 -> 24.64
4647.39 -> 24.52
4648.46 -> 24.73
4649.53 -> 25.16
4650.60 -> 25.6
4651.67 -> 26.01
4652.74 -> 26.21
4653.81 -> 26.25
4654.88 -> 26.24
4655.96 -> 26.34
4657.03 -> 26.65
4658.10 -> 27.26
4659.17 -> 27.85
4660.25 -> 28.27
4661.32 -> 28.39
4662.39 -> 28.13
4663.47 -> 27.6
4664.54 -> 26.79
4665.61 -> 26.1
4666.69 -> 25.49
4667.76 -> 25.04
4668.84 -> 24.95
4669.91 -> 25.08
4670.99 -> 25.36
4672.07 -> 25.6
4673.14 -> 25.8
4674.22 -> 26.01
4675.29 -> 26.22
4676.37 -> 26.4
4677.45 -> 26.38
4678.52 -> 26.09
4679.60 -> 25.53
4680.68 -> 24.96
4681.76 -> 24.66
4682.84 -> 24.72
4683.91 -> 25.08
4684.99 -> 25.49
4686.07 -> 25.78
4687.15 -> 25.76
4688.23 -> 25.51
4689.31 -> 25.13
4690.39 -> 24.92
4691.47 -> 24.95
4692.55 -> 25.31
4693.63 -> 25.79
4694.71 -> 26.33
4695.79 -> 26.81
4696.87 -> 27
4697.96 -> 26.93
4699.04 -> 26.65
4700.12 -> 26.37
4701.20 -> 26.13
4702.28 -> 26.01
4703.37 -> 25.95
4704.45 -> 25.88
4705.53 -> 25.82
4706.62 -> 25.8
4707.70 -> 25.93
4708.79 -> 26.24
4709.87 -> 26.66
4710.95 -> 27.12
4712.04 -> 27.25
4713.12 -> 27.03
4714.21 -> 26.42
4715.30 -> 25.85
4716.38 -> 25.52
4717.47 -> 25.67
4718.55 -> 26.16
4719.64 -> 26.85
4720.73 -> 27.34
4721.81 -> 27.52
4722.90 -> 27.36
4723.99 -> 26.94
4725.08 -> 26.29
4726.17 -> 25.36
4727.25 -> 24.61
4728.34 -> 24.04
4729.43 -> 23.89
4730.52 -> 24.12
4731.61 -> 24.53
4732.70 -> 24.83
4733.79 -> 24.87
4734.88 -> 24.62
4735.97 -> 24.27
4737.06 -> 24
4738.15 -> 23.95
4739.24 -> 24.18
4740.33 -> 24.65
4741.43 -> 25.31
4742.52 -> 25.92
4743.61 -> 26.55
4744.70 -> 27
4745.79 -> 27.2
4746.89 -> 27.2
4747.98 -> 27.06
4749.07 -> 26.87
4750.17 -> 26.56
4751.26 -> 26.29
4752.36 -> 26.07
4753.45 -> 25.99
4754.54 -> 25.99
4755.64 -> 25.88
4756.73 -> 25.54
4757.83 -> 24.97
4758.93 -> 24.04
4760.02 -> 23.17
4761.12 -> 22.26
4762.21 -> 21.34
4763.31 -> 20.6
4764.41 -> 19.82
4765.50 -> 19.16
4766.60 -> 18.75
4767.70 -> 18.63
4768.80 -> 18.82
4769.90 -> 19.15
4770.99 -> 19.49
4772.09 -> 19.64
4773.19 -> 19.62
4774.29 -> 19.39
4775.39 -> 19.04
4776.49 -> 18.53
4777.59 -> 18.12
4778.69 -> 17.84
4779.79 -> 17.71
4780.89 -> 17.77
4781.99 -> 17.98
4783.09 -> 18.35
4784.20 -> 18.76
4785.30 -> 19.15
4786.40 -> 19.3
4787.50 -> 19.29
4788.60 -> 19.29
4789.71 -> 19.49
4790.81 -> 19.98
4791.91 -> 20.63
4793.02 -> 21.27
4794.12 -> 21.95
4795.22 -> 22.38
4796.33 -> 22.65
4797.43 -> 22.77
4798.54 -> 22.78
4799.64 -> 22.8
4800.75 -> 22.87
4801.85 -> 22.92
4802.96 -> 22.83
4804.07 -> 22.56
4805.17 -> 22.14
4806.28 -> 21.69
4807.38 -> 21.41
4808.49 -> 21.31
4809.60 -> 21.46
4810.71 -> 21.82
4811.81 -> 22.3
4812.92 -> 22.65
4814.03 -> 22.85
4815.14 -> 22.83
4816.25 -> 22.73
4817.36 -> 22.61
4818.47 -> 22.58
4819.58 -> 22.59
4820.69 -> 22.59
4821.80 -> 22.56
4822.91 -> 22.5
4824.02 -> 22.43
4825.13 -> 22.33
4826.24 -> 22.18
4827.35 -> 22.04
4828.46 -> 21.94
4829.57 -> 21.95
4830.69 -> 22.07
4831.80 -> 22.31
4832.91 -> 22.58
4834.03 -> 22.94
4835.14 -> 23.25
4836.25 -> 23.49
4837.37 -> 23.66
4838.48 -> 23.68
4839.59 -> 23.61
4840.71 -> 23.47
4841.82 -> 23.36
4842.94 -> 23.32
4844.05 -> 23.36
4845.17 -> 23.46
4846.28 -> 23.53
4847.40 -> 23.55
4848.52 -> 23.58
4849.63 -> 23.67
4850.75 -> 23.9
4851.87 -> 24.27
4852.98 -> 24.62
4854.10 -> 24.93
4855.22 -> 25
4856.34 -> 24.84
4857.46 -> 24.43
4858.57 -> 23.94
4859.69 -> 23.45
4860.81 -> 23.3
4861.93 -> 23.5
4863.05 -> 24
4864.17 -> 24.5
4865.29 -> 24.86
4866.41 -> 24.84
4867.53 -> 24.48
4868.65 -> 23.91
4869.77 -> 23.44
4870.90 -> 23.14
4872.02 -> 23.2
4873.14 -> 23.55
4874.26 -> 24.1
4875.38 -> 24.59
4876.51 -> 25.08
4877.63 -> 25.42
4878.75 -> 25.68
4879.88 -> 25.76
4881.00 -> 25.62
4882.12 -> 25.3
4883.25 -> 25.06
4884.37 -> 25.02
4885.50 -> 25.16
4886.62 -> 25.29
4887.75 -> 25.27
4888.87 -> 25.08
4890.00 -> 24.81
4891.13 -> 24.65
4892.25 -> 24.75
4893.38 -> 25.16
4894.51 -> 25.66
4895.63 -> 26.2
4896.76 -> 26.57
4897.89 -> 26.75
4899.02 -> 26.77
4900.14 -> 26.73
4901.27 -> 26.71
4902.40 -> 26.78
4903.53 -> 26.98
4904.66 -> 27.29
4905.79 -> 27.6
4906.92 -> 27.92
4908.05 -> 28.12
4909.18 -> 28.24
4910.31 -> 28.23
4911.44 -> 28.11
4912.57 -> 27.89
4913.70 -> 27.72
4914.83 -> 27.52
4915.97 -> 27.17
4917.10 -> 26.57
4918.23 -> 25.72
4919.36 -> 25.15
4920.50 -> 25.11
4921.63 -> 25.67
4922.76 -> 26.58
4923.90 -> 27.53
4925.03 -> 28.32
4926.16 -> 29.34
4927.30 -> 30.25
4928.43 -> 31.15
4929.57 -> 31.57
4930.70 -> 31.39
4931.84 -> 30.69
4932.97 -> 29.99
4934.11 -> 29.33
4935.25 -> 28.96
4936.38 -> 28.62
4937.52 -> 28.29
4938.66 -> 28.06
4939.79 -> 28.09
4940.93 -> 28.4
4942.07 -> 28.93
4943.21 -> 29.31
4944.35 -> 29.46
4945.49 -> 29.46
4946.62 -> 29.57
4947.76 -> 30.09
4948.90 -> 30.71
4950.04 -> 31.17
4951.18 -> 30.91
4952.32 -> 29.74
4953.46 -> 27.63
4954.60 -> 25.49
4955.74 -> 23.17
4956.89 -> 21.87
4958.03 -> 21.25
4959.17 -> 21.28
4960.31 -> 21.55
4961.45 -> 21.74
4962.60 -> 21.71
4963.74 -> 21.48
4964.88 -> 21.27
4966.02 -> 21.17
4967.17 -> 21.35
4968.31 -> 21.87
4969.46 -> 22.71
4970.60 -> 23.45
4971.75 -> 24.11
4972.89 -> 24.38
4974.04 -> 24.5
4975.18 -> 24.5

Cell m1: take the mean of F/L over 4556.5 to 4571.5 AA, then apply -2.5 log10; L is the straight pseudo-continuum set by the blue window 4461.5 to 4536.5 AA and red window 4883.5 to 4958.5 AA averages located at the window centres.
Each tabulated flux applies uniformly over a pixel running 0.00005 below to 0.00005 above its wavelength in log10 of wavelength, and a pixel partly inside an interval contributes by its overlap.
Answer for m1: -0.16 mag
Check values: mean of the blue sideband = 22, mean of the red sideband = 27.5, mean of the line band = 26.6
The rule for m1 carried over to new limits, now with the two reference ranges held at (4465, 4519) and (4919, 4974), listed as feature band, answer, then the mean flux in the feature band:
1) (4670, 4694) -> -0.05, 25.5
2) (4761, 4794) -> 0.29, 19.3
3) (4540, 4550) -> -0.04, 24.1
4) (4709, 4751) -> -0.05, 25.8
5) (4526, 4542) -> 0.12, 20.6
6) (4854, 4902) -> 0.05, 24.9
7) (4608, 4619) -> -0.14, 27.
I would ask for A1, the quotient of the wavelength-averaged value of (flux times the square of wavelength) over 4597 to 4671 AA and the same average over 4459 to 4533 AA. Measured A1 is 1.26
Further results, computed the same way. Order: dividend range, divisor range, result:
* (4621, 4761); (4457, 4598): 1.19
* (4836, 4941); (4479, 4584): 1.28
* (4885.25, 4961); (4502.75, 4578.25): 1.34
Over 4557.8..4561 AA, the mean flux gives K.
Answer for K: 26.5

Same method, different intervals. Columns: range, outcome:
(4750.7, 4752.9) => 26.2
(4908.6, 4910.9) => 28.3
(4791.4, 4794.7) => 21.3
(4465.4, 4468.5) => 19.5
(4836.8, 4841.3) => 23.6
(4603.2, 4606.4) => 25.9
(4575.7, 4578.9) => 26.4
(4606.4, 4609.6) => 26.8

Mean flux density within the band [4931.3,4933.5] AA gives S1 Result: 30.4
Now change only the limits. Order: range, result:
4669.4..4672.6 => 25.3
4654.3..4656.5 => 26.2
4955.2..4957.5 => 22.4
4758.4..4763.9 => 22.3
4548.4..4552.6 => 22.8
